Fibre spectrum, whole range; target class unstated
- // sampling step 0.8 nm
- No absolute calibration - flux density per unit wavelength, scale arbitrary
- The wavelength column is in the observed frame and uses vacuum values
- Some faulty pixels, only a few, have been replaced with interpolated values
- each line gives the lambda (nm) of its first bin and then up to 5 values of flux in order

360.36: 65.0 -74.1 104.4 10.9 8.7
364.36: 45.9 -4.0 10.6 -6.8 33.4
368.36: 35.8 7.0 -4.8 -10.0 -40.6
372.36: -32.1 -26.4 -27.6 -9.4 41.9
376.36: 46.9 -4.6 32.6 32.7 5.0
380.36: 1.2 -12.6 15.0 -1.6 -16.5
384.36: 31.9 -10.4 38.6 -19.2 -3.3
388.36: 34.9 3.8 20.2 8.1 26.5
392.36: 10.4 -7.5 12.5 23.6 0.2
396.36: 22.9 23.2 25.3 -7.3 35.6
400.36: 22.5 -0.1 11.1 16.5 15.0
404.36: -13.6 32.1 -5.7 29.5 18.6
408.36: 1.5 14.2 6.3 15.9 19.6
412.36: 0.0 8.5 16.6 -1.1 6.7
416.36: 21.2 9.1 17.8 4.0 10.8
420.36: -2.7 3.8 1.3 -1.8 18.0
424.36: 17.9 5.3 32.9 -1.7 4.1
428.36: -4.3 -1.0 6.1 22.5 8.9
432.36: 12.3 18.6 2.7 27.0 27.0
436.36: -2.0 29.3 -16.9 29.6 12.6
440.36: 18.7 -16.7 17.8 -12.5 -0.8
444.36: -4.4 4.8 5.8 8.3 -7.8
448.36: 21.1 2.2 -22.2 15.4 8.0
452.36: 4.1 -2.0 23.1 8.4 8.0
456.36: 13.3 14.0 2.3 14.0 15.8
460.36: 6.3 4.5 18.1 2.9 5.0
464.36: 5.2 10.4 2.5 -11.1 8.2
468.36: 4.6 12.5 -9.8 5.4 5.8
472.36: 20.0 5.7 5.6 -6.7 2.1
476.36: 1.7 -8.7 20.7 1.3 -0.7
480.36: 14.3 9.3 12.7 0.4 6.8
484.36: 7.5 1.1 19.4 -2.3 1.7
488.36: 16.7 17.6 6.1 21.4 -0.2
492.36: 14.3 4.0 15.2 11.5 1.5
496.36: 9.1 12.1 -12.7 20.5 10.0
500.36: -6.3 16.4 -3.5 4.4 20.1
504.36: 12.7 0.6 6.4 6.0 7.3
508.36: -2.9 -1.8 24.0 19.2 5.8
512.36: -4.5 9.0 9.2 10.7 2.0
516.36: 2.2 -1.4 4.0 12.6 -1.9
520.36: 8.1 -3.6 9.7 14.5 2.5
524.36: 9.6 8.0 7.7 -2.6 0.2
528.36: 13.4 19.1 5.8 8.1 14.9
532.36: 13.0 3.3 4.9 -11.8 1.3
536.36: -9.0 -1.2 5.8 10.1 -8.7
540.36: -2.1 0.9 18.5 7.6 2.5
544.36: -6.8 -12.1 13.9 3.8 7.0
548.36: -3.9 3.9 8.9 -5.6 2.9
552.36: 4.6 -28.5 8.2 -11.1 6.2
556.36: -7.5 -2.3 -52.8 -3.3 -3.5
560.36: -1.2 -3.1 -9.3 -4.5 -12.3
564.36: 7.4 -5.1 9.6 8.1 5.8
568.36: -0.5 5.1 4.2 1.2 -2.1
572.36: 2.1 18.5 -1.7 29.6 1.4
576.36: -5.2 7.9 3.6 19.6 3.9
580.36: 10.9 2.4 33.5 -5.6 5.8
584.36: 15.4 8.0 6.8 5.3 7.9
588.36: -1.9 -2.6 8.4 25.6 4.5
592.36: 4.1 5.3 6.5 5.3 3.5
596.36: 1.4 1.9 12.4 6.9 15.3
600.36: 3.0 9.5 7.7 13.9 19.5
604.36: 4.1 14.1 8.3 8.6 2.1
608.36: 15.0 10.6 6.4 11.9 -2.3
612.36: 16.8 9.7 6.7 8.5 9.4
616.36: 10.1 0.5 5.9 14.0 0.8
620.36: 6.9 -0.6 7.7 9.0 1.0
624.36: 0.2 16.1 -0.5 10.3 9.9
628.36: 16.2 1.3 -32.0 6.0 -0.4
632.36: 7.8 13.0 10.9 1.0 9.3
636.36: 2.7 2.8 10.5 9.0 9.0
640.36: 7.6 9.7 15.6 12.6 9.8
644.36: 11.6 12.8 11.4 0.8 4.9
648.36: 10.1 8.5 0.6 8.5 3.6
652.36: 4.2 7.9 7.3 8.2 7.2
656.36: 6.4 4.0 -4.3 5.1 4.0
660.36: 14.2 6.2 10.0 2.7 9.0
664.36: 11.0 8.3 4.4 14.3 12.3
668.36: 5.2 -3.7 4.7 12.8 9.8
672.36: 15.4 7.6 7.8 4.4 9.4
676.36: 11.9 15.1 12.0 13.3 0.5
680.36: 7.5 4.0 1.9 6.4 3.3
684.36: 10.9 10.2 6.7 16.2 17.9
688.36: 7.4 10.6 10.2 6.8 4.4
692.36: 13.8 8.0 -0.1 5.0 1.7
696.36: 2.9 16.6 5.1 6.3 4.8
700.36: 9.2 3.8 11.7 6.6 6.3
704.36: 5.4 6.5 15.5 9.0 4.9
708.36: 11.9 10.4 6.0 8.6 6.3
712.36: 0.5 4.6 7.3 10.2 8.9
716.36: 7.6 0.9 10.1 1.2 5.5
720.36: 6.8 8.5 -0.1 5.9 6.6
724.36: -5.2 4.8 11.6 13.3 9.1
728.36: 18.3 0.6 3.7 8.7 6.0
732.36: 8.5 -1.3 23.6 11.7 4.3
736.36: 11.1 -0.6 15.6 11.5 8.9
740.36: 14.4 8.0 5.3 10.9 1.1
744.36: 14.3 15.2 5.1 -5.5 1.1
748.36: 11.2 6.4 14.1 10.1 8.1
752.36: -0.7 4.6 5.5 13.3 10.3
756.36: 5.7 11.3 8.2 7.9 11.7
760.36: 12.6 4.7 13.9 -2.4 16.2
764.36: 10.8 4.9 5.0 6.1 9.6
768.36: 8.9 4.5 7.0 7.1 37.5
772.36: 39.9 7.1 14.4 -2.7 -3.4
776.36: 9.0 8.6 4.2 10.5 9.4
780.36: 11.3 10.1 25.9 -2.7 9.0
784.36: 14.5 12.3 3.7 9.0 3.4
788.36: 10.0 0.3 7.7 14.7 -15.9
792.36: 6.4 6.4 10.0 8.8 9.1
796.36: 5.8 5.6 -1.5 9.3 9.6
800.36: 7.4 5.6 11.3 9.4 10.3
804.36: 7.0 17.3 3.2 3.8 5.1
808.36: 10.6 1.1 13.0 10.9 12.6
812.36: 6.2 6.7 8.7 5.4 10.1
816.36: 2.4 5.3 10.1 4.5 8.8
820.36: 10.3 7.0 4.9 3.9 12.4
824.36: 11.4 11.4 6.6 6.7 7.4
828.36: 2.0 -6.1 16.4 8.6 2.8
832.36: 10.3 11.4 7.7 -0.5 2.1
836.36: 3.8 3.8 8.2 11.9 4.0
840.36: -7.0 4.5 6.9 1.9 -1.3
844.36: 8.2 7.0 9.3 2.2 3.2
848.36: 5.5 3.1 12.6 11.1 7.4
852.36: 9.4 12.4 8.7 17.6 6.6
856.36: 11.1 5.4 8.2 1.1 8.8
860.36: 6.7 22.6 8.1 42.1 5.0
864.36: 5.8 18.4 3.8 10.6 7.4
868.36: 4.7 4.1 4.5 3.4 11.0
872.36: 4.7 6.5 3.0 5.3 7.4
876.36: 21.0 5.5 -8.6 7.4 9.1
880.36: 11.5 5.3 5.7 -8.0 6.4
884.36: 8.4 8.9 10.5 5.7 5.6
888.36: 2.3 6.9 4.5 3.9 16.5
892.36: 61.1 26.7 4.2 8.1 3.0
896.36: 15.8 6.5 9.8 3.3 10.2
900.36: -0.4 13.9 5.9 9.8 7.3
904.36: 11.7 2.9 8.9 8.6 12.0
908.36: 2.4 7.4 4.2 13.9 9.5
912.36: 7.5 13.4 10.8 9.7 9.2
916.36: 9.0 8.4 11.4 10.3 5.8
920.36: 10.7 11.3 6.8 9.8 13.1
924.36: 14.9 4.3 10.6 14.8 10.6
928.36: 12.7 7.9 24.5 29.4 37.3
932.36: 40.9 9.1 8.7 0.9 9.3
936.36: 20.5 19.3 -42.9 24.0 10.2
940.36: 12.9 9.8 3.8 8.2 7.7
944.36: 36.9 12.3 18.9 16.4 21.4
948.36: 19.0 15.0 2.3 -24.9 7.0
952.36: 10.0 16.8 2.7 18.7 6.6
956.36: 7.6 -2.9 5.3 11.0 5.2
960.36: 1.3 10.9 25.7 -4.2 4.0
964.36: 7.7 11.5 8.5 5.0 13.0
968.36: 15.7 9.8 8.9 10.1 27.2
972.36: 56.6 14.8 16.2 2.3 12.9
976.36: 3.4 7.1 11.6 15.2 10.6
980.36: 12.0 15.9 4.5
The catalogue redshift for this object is 1.39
